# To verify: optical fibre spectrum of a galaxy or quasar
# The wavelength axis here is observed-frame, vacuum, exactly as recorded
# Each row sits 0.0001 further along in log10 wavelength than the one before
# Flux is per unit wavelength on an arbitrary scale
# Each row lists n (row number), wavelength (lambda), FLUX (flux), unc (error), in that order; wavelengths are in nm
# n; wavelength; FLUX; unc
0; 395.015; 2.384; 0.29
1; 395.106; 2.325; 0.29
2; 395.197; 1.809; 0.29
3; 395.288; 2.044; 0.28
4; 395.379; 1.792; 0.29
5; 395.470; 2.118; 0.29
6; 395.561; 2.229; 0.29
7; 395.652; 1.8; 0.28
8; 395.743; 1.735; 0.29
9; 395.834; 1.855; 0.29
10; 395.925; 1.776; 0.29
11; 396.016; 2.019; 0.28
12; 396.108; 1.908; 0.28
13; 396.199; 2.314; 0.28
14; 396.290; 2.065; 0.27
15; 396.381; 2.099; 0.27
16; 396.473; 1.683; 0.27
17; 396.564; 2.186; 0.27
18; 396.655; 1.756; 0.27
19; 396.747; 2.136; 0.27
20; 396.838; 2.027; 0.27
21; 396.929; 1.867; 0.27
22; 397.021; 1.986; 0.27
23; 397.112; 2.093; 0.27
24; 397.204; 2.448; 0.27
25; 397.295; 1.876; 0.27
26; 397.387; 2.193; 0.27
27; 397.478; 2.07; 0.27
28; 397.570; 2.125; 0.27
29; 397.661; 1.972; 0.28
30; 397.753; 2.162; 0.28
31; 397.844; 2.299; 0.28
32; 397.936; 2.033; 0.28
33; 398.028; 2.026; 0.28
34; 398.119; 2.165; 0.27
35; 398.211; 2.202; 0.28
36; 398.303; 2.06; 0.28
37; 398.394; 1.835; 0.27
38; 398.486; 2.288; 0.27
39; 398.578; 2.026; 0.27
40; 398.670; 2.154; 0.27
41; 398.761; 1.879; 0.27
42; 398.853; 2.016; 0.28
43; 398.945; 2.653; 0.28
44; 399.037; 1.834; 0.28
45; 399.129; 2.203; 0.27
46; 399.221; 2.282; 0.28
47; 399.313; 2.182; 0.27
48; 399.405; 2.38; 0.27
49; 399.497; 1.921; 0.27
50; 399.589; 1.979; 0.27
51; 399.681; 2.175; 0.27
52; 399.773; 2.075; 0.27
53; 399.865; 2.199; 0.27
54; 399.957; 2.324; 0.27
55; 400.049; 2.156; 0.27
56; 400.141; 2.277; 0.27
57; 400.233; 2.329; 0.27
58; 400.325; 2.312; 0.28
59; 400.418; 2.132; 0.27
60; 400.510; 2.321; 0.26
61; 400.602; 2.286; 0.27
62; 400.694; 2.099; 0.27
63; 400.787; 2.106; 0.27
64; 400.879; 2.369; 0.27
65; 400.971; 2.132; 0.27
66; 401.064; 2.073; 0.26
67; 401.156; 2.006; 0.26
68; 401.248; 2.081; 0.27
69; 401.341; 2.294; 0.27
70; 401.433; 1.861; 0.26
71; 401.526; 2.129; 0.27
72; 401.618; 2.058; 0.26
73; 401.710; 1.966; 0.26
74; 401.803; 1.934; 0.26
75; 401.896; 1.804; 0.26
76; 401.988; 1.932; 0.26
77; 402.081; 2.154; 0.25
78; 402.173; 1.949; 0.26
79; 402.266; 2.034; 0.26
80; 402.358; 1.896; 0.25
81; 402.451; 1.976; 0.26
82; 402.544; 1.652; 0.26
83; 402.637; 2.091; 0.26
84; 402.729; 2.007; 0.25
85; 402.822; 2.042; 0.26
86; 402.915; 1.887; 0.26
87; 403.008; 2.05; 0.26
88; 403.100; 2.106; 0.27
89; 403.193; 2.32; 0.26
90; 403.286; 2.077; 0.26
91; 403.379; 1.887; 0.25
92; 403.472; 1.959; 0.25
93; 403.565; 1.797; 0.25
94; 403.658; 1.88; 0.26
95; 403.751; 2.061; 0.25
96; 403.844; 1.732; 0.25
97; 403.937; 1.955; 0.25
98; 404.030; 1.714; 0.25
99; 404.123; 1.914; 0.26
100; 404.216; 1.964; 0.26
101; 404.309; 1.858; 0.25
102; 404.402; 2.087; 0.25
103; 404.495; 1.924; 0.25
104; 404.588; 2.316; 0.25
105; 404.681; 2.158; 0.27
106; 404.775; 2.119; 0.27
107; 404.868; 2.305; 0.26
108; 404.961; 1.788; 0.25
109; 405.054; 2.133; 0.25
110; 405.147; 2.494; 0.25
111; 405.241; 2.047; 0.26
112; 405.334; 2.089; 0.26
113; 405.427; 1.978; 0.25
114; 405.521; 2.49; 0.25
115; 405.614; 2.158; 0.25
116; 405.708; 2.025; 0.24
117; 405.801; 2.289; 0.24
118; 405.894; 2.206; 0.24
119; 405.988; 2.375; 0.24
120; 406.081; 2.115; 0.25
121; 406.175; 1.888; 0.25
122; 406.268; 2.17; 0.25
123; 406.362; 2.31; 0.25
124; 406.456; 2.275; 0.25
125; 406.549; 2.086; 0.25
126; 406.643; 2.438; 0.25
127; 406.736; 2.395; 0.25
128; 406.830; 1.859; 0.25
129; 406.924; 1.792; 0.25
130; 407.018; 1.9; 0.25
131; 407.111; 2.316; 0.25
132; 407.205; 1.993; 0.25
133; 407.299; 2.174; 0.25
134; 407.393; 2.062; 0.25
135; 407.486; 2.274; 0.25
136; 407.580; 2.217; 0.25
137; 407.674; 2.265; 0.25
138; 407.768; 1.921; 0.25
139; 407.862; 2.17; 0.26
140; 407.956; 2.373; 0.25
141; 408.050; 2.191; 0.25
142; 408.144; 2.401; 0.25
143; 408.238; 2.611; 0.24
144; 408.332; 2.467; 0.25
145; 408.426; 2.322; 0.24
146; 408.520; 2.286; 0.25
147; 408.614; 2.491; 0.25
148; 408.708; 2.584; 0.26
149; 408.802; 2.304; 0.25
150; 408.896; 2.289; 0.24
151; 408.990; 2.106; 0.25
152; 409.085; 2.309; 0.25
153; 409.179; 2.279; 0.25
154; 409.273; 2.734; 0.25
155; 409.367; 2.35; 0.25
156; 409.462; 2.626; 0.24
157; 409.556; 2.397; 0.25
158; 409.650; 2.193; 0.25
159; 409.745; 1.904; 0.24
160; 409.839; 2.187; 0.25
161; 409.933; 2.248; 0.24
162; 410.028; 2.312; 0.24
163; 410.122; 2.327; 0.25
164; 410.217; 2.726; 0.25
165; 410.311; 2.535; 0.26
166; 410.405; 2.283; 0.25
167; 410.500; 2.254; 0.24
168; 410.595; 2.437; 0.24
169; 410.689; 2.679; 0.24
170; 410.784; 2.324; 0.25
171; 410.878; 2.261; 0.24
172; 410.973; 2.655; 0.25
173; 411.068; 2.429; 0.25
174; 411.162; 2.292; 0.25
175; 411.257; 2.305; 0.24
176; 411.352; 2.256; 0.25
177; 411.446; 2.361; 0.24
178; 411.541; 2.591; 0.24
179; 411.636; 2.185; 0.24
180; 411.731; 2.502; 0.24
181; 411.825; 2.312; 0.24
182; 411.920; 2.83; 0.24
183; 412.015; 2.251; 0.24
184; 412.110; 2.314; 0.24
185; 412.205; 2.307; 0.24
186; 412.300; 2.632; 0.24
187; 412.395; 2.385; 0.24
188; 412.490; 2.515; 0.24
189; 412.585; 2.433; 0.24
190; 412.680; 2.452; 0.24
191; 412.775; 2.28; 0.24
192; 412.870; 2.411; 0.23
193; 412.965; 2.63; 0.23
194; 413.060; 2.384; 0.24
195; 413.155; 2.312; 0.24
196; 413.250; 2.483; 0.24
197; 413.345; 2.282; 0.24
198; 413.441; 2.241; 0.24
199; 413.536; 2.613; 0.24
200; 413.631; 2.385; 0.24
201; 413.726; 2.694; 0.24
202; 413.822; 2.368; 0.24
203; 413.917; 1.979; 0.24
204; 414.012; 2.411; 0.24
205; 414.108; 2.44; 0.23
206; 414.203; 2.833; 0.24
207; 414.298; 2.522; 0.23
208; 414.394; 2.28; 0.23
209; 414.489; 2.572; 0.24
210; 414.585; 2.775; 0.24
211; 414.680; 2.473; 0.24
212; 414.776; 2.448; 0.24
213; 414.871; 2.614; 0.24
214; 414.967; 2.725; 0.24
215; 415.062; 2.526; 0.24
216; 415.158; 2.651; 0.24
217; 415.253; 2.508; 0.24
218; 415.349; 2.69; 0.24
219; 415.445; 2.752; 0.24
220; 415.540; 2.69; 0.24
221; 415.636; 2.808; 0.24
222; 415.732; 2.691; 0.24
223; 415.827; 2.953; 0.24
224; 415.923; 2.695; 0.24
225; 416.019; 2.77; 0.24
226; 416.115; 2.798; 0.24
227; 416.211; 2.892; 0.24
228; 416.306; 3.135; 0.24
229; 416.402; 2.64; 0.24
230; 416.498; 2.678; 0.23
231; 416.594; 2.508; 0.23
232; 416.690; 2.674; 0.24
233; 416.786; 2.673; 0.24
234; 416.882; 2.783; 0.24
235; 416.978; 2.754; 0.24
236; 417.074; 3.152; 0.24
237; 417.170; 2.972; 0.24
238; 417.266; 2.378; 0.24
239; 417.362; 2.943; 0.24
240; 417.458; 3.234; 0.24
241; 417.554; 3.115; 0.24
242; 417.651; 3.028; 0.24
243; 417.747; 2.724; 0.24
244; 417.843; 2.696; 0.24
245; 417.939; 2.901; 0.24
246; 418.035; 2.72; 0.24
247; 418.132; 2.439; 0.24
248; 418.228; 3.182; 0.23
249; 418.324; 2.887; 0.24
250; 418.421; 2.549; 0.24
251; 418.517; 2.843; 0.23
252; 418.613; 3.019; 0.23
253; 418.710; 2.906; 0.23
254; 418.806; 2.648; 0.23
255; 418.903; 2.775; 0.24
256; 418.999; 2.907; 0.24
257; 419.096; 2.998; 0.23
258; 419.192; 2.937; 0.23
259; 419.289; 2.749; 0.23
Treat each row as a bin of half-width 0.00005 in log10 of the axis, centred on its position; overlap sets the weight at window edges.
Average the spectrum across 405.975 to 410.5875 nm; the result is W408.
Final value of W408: 2.27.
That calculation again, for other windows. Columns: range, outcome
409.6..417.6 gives 2.54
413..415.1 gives 2.47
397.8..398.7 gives 2.11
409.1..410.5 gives 2.36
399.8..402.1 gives 2.13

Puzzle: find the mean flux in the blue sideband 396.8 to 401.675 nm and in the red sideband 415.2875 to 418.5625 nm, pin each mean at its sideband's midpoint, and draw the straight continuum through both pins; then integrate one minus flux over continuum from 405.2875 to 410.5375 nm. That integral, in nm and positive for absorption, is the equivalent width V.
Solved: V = 0.44 nm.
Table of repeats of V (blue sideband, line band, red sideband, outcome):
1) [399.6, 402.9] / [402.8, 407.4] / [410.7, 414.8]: 0.26 nm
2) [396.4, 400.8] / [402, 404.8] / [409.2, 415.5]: 0.31 nm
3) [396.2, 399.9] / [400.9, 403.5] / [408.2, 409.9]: 0.21 nm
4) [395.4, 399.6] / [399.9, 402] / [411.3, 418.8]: 0.04 nm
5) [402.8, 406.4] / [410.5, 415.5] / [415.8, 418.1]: 0.23 nm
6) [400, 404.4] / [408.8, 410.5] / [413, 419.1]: 0.03 nm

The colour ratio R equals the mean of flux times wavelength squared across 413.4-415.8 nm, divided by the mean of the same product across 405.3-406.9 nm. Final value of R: 1.22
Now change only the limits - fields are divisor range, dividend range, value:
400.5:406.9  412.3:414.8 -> 1.24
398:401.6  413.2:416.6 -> 1.30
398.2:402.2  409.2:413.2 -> 1.19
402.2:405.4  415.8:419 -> 1.50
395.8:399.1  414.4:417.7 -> 1.46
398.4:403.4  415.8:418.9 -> 1.46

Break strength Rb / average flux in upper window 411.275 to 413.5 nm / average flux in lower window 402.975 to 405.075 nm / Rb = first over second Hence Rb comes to 1.20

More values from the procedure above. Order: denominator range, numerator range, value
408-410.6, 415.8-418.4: 1.20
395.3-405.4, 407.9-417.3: 1.21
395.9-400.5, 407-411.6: 1.11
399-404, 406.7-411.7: 1.12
